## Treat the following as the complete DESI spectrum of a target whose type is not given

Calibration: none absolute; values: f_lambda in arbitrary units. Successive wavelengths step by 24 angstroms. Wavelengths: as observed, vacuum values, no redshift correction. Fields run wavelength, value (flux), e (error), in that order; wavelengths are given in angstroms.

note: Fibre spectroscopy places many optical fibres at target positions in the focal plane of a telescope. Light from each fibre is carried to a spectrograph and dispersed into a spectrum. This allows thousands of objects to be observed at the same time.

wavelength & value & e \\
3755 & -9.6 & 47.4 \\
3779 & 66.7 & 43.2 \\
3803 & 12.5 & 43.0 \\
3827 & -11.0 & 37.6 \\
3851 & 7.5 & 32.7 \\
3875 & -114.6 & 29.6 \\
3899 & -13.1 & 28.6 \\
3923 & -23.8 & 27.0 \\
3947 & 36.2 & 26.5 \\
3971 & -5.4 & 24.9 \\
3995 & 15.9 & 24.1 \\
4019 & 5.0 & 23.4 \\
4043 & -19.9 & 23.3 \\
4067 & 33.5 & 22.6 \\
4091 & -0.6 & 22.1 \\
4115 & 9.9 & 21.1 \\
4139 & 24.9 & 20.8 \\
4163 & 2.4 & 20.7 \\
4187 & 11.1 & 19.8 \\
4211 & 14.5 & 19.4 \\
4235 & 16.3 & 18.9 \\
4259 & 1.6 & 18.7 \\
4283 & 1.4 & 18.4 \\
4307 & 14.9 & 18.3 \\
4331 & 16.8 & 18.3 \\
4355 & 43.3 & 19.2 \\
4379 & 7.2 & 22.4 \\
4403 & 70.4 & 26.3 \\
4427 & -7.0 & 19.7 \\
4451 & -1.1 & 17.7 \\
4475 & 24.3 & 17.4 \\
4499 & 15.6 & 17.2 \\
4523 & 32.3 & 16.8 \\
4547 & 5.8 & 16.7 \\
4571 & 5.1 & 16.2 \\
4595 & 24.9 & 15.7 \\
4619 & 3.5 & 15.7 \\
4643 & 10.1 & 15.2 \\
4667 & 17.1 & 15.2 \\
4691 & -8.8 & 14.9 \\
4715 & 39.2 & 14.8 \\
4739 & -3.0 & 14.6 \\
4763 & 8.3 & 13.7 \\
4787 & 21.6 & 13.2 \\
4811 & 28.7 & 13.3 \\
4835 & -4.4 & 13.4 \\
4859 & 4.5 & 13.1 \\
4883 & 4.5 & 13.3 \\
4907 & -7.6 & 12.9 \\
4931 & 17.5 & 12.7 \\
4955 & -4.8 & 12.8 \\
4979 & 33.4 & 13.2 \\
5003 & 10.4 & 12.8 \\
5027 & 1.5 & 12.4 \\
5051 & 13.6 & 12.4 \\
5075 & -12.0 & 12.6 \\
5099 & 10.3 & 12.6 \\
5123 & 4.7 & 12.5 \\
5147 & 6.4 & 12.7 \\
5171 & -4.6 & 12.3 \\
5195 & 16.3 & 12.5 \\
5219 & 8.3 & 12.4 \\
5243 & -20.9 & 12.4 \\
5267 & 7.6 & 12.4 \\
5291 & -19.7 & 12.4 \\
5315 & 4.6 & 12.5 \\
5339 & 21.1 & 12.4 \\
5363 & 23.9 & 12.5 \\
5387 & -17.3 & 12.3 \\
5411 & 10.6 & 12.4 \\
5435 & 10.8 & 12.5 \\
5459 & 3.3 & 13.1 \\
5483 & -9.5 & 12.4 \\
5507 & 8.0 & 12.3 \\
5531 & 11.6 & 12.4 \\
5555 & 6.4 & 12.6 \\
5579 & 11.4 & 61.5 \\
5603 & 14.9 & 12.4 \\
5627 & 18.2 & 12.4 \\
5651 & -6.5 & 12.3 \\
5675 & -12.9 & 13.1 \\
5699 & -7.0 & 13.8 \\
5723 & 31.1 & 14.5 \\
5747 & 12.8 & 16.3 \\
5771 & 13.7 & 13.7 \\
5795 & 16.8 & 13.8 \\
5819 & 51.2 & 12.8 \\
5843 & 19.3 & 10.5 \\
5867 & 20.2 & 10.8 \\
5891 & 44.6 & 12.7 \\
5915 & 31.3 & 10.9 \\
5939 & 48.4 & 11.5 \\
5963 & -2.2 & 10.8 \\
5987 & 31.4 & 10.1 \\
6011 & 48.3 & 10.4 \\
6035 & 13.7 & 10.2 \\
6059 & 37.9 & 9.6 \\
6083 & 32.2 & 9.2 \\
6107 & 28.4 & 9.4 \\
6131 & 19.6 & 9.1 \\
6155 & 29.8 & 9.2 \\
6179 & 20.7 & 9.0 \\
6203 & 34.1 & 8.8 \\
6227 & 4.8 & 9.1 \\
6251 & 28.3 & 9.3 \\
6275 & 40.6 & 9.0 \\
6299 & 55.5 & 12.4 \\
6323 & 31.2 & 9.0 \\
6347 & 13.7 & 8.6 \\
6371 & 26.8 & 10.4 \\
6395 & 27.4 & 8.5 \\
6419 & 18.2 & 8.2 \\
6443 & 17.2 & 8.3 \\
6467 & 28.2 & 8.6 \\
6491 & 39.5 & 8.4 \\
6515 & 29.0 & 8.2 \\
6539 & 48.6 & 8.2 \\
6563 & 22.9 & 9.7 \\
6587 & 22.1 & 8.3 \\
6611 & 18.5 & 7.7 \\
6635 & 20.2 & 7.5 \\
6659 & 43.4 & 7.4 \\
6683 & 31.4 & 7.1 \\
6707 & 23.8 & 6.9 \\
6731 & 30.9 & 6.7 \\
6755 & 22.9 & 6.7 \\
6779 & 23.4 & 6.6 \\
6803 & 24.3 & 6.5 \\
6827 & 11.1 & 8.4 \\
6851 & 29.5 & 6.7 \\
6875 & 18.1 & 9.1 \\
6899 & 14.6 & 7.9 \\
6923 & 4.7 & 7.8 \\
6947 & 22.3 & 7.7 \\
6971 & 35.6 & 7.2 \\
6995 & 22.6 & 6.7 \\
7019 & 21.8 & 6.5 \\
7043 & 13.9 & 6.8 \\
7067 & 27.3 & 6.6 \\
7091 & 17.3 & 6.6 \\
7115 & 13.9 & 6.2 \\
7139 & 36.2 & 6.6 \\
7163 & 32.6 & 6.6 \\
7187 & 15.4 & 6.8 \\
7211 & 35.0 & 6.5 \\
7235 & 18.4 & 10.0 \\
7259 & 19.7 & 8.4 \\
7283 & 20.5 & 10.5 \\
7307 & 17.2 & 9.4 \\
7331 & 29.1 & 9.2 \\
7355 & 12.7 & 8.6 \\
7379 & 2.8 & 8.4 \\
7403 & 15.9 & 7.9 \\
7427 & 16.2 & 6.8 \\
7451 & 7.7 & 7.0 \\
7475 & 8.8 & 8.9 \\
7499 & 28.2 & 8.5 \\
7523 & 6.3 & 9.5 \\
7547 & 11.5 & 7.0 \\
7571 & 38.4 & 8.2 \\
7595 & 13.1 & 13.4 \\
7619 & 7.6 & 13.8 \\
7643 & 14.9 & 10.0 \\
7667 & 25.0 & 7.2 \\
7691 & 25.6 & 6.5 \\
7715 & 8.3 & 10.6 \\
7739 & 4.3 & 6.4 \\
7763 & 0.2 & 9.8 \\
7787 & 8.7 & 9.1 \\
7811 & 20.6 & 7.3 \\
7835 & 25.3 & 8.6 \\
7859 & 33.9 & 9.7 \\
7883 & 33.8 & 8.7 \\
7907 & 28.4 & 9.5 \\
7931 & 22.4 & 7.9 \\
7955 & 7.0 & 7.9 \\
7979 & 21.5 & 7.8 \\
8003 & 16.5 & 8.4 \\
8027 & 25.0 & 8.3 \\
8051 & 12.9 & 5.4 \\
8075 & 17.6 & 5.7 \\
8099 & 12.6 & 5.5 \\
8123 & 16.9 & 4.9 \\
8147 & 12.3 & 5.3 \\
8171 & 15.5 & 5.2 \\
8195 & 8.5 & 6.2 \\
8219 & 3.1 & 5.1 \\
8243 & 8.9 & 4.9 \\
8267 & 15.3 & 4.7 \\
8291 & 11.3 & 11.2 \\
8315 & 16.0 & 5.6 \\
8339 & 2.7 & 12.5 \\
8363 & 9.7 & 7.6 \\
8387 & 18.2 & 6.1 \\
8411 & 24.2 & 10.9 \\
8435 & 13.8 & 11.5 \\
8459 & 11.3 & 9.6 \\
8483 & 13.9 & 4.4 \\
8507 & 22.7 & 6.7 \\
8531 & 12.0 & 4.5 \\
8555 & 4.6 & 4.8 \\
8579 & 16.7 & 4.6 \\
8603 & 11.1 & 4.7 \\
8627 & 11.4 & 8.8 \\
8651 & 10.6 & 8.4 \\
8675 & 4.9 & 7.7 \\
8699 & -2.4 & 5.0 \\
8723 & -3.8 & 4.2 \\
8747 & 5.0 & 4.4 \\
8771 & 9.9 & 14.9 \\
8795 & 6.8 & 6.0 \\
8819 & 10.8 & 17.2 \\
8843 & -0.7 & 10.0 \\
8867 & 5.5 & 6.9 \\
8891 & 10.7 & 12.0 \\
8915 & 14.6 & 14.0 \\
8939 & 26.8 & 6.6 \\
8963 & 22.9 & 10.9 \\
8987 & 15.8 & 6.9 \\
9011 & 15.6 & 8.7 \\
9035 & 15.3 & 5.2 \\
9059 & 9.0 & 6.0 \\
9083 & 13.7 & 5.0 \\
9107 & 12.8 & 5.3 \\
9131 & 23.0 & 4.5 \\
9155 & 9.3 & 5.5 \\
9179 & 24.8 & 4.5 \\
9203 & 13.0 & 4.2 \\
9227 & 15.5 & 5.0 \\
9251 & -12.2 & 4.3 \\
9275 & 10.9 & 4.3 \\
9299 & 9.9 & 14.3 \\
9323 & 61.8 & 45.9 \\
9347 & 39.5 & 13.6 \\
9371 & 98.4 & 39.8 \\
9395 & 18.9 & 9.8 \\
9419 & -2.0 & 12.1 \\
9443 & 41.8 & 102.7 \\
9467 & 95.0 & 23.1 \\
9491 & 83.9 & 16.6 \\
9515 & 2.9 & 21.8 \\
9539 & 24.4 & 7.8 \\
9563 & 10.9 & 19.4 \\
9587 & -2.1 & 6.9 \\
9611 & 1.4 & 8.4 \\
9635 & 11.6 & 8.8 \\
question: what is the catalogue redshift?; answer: 1.54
